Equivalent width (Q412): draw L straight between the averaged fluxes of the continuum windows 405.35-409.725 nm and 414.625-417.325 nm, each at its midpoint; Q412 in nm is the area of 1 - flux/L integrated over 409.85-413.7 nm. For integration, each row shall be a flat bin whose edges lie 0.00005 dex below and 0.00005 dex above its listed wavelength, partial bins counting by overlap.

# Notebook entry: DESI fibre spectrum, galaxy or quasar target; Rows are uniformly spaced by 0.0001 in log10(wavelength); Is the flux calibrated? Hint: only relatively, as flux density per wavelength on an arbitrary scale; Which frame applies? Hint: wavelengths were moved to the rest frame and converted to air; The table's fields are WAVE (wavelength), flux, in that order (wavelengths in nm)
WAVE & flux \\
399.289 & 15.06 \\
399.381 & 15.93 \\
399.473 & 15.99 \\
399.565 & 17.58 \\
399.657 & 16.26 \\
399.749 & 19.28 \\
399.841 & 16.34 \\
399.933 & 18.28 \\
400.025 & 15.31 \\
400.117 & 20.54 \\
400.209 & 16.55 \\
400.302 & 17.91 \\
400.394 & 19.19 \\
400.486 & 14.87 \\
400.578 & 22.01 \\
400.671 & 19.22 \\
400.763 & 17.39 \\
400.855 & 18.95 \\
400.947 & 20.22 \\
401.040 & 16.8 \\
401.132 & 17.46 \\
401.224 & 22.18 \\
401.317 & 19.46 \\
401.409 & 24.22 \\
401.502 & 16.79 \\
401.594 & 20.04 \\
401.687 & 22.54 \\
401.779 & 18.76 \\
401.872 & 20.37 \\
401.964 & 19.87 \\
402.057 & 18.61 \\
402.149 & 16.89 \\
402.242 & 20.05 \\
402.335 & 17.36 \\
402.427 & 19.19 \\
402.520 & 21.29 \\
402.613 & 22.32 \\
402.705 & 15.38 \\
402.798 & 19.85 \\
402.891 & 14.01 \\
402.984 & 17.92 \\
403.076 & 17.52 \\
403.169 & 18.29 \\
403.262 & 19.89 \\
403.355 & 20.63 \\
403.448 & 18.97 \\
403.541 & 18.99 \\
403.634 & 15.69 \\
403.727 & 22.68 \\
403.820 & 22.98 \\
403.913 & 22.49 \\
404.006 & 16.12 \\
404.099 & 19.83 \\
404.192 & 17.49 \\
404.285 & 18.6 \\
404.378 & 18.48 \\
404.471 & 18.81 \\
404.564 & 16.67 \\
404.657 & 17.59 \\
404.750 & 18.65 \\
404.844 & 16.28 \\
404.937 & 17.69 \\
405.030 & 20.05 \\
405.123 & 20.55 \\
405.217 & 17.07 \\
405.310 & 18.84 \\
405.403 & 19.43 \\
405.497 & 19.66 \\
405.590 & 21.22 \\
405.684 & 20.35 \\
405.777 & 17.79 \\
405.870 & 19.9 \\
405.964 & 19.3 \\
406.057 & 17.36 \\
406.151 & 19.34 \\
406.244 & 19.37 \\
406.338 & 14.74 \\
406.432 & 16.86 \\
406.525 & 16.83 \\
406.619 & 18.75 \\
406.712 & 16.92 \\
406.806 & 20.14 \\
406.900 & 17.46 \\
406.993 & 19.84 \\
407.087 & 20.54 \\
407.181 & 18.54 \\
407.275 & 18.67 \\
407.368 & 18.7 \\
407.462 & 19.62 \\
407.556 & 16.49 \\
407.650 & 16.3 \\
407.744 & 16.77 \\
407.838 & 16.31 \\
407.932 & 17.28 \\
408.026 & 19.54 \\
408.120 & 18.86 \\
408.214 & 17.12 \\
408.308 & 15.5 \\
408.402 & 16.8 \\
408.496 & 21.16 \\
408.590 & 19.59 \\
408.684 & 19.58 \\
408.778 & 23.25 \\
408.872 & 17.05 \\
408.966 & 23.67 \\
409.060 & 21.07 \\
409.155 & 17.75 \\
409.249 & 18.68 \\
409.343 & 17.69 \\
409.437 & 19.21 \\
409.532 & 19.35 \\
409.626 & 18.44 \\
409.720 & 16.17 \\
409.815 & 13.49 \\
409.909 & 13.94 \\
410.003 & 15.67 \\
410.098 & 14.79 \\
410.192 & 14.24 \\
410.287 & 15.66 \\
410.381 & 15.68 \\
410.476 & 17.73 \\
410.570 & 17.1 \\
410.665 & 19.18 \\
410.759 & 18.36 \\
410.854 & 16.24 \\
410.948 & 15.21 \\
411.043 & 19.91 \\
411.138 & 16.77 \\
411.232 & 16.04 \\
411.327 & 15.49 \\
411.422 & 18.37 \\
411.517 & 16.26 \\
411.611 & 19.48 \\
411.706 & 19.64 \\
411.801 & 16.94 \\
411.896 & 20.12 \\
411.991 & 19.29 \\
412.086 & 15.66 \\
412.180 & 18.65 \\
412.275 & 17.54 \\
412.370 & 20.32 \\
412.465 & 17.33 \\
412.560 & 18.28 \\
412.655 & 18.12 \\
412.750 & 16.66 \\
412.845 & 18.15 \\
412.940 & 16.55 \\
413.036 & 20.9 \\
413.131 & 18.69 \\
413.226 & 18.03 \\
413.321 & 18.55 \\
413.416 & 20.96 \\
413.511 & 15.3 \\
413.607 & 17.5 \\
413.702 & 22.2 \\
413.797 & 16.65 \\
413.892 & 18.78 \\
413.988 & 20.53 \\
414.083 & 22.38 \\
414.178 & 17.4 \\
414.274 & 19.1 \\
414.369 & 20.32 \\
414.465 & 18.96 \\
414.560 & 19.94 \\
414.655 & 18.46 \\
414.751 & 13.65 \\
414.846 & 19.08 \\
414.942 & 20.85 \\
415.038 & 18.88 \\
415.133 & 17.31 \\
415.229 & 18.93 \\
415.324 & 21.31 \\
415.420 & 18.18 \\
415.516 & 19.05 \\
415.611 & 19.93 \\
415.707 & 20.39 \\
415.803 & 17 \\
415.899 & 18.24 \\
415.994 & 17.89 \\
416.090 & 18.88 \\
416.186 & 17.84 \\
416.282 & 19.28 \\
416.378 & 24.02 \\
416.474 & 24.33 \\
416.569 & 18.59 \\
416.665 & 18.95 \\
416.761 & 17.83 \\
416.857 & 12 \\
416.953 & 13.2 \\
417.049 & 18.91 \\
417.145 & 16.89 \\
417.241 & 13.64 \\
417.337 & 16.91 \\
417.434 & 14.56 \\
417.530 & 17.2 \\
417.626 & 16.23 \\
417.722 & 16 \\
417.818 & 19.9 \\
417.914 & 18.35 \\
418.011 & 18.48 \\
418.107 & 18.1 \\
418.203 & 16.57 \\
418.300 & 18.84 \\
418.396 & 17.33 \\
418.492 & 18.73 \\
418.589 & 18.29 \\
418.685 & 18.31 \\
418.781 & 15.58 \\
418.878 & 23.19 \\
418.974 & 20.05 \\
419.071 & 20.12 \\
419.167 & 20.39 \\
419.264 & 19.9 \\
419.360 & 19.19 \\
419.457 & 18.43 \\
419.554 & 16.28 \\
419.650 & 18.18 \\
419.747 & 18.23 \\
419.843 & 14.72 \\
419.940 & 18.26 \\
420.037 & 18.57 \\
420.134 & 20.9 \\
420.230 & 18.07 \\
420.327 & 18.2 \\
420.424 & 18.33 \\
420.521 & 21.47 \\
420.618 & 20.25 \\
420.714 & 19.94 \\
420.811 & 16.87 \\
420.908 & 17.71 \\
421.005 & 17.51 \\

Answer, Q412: 0.20 nm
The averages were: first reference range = 18.6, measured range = 17.5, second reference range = 18.3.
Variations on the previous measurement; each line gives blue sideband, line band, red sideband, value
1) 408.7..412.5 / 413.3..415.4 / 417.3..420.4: -0.12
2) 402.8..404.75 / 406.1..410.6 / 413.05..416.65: 0.24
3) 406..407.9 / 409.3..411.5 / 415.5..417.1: 0.18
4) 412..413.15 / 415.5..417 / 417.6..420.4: -0.03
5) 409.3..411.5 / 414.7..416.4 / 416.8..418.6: -0.21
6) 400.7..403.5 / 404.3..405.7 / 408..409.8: 0.02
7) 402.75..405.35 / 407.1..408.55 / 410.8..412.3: 0.02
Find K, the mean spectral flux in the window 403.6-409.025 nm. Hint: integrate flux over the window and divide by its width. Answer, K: 18.7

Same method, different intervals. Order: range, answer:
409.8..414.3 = 17.7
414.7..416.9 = 18.8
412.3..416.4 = 18.8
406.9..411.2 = 17.8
